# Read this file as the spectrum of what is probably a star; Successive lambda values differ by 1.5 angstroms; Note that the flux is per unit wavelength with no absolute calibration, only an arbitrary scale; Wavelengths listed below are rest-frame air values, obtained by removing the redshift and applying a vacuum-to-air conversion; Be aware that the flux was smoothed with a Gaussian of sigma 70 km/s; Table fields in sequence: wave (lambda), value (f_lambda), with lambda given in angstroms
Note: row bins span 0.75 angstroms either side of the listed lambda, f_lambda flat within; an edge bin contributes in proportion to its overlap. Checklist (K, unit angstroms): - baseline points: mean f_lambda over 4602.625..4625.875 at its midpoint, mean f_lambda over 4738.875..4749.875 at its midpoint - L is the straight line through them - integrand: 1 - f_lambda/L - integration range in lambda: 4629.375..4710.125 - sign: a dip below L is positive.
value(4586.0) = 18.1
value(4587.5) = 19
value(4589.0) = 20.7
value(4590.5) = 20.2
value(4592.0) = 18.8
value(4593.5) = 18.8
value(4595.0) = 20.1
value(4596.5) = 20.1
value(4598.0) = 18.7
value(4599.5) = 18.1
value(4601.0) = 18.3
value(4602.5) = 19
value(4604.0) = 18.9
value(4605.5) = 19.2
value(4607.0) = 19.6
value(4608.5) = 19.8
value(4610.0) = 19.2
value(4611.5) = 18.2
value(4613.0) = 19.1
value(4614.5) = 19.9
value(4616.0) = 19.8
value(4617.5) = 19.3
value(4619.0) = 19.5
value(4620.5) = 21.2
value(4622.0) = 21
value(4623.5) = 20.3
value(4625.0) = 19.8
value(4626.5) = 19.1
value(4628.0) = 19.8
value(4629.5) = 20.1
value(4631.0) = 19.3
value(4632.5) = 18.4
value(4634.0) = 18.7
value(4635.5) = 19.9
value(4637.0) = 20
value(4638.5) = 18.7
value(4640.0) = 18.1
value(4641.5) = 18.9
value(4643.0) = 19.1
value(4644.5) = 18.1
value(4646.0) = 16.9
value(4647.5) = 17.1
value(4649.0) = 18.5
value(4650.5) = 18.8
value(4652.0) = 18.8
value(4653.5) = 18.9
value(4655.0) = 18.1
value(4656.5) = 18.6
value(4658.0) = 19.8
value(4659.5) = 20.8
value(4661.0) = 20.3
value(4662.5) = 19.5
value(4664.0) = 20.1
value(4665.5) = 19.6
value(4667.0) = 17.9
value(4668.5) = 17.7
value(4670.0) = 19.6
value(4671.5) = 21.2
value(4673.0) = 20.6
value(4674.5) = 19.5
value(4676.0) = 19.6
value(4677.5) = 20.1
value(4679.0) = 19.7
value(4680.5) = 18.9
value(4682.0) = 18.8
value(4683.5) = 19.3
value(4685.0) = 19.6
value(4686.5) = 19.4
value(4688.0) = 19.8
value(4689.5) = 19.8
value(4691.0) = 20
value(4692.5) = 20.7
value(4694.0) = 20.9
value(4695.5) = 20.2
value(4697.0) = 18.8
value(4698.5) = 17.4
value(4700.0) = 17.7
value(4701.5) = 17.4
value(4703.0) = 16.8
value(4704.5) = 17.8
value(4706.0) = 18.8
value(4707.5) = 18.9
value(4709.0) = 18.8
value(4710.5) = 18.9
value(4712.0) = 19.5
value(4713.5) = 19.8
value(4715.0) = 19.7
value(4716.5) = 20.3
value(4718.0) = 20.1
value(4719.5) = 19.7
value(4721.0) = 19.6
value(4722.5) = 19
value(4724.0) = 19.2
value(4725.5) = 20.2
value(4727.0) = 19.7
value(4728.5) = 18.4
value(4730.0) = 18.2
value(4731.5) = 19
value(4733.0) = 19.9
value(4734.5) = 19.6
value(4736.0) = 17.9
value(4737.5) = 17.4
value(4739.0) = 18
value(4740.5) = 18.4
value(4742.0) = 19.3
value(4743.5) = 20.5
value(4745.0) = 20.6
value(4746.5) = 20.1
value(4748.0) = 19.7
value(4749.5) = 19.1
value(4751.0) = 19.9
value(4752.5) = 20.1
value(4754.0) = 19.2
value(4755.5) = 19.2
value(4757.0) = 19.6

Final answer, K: 2.15 angstroms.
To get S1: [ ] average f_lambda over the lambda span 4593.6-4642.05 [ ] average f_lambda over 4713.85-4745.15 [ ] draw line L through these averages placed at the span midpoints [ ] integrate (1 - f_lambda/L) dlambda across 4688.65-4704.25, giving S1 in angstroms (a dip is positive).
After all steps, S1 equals 0.3 angstroms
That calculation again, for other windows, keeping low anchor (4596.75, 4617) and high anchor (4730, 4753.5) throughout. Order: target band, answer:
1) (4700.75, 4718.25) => 0.3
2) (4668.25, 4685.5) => -0.4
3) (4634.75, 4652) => 0.5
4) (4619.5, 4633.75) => -0.5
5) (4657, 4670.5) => -0.2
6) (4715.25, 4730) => -0.2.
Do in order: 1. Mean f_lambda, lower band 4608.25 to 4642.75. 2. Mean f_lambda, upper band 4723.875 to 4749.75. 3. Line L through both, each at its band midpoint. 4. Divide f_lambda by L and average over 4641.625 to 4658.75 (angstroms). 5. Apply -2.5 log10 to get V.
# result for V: 0.06 mag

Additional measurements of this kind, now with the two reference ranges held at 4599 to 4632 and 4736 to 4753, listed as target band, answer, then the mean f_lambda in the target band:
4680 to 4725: 0.01 mag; 19.2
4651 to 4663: 0.00 mag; 19.3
